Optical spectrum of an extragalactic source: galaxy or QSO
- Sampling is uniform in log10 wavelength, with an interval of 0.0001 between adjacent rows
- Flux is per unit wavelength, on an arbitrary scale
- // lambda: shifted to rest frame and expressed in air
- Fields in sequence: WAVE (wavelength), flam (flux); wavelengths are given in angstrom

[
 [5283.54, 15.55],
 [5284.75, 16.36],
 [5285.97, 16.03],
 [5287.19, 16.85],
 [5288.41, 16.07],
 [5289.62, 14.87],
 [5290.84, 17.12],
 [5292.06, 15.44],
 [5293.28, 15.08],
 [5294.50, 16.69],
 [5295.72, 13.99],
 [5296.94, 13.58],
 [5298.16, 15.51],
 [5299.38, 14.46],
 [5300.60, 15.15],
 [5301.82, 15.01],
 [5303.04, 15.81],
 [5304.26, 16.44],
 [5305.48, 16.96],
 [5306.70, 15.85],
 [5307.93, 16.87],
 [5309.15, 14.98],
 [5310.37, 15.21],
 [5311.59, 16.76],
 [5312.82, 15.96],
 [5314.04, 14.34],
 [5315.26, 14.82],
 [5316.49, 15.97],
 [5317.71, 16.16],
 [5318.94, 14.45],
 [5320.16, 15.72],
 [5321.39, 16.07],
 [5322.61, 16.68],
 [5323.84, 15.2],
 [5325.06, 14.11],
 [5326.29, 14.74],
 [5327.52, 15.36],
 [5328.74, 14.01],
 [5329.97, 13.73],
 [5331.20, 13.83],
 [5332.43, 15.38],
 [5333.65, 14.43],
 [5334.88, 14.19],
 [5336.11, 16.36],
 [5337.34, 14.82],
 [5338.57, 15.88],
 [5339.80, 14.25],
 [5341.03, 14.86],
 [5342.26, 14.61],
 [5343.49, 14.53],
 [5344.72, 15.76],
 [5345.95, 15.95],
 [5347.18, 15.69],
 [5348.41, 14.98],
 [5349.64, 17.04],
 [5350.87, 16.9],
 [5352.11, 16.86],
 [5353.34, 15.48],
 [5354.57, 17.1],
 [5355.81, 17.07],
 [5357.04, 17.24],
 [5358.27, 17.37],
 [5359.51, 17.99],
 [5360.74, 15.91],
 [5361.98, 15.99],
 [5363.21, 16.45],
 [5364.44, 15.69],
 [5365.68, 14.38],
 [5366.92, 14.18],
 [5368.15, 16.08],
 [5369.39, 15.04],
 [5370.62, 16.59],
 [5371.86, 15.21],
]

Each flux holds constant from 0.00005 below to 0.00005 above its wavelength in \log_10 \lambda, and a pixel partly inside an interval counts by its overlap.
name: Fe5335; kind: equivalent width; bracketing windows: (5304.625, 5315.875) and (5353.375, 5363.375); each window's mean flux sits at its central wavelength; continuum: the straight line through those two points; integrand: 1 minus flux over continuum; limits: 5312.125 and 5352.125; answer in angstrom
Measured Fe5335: 2.48 angstrom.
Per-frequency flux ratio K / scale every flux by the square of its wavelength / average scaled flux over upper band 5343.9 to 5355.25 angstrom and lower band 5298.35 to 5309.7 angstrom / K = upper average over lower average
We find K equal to 1.05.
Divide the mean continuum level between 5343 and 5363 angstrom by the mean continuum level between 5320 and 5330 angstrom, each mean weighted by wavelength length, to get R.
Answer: 1.08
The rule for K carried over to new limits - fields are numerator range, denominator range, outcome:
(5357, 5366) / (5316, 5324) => 1.06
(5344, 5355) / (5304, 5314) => 1.03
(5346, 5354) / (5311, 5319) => 1.05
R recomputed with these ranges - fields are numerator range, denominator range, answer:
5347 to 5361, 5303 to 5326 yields 1.06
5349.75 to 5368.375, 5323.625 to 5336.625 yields 1.12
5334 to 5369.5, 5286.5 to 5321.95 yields 1.01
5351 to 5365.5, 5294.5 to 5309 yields 1.07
